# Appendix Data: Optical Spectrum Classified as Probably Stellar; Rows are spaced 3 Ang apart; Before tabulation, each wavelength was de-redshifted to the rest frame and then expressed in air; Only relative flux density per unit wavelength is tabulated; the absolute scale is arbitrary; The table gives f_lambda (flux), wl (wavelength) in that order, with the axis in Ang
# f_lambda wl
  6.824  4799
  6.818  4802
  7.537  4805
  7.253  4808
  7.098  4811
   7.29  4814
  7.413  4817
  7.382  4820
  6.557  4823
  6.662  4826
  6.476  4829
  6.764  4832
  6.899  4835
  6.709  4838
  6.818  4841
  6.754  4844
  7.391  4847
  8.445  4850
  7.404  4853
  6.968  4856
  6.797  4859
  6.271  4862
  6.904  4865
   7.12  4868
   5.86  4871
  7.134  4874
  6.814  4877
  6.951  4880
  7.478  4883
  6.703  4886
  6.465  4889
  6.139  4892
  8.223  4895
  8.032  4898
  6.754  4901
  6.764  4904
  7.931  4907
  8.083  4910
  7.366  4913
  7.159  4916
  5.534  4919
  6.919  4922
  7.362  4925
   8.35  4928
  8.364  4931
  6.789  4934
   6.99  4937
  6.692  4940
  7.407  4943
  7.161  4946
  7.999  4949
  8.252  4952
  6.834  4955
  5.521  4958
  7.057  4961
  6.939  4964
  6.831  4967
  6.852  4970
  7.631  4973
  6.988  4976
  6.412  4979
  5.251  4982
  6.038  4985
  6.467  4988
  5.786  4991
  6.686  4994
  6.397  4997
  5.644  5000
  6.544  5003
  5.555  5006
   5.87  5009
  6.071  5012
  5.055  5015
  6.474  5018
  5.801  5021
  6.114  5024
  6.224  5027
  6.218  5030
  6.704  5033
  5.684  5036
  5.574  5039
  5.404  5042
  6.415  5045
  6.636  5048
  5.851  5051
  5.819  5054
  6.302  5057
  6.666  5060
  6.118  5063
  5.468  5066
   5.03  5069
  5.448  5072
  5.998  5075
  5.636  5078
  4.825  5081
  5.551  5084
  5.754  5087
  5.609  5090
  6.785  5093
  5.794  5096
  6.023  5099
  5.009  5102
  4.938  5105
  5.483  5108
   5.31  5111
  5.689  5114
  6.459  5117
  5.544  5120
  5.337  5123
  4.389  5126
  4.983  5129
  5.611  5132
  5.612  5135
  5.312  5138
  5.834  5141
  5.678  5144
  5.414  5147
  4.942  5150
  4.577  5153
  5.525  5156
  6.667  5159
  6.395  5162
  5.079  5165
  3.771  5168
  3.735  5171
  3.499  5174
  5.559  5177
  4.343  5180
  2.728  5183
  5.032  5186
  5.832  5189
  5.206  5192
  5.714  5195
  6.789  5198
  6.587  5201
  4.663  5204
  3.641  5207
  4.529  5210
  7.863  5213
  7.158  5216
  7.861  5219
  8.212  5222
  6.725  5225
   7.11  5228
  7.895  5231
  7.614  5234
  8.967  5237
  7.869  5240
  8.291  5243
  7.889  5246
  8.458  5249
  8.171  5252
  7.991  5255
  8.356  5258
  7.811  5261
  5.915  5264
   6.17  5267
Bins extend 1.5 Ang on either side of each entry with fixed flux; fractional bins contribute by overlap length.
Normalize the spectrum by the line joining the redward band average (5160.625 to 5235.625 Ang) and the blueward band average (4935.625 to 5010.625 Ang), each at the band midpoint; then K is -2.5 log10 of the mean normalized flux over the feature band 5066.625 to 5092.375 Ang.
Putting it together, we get 0.13 mag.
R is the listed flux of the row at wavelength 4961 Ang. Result 7.057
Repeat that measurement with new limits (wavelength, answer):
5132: 5.611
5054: 5.819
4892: 6.139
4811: 7.098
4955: 6.834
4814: 7.29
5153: 4.577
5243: 8.291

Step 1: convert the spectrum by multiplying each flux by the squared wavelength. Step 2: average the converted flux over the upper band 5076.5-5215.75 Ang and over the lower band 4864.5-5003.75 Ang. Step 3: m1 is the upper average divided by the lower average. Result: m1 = 0.8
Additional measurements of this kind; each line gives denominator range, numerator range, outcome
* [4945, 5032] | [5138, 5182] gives 0.84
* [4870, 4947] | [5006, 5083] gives 0.87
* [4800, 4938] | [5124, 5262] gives 0.99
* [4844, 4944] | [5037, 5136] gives 0.86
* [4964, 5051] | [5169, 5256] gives 1.12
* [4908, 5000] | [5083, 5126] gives 0.86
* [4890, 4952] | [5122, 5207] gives 0.77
